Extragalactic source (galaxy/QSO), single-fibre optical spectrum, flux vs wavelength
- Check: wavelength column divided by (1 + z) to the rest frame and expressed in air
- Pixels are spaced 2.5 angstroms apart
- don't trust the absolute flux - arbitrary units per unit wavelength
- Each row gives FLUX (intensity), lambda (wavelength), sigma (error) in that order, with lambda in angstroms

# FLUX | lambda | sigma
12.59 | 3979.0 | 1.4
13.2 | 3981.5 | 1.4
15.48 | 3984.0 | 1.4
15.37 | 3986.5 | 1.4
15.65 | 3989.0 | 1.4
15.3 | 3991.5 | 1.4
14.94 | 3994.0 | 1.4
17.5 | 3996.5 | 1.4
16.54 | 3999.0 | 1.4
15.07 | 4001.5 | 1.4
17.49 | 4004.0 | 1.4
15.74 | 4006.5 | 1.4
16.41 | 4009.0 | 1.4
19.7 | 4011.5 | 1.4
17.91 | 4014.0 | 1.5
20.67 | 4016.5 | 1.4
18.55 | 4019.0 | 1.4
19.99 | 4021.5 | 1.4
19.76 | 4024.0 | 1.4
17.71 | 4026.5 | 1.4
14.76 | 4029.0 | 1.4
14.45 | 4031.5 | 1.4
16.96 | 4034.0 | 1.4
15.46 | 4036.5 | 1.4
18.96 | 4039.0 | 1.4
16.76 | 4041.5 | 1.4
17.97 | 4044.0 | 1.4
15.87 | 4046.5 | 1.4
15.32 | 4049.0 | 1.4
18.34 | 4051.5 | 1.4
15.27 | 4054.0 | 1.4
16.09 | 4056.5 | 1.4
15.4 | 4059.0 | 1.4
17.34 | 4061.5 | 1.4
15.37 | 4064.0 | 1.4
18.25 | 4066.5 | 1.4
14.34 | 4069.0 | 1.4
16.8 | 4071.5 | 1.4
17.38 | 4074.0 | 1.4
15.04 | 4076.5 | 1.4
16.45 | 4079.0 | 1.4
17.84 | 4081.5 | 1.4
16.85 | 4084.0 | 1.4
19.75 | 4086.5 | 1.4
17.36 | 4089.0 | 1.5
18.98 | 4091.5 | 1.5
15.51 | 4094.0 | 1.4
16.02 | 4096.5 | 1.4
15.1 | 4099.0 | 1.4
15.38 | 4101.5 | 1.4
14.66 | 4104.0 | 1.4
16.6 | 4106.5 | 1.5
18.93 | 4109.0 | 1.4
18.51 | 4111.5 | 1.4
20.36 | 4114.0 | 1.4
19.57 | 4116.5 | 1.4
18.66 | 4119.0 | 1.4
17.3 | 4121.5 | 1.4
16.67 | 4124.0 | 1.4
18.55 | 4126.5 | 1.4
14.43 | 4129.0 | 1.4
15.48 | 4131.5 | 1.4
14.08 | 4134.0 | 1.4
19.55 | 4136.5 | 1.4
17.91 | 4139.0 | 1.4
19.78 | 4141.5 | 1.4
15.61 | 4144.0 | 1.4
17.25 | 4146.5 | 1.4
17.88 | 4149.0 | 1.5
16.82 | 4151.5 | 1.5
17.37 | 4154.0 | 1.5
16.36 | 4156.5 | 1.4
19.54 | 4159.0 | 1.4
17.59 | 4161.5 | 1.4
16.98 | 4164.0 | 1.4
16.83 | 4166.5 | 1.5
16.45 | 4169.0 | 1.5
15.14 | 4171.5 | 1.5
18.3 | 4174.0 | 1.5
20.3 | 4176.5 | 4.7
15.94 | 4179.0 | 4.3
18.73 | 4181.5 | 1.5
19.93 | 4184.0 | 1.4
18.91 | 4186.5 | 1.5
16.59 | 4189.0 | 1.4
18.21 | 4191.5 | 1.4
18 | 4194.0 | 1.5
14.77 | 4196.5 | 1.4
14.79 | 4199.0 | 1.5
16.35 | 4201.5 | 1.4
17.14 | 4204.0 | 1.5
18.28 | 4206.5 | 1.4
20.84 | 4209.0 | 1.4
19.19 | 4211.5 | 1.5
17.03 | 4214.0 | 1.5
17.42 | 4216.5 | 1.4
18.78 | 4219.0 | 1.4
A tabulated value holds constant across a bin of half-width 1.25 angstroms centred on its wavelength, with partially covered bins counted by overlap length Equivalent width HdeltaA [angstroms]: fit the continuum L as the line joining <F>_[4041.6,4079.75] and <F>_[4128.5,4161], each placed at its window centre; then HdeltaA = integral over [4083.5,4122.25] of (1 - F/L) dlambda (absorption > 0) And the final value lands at -1.68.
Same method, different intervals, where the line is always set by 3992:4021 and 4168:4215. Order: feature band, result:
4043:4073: 1.83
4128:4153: 0.92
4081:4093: -0.45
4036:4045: -0.02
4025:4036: 0.86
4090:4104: 1.12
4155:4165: -0.02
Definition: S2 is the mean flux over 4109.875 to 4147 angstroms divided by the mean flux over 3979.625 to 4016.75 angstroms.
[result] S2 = 1.08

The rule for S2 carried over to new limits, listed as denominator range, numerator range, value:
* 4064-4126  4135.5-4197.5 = 1.03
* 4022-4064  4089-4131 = 1.03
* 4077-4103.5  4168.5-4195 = 1.07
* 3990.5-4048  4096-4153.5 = 1.00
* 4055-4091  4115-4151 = 1.03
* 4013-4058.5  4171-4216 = 1.03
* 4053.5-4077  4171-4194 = 1.12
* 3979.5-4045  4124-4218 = 1.04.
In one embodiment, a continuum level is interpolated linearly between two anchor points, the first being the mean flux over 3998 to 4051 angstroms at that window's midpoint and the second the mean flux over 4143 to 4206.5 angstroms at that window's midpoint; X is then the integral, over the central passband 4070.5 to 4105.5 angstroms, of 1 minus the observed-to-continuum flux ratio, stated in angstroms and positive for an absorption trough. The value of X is 1.3 angstroms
